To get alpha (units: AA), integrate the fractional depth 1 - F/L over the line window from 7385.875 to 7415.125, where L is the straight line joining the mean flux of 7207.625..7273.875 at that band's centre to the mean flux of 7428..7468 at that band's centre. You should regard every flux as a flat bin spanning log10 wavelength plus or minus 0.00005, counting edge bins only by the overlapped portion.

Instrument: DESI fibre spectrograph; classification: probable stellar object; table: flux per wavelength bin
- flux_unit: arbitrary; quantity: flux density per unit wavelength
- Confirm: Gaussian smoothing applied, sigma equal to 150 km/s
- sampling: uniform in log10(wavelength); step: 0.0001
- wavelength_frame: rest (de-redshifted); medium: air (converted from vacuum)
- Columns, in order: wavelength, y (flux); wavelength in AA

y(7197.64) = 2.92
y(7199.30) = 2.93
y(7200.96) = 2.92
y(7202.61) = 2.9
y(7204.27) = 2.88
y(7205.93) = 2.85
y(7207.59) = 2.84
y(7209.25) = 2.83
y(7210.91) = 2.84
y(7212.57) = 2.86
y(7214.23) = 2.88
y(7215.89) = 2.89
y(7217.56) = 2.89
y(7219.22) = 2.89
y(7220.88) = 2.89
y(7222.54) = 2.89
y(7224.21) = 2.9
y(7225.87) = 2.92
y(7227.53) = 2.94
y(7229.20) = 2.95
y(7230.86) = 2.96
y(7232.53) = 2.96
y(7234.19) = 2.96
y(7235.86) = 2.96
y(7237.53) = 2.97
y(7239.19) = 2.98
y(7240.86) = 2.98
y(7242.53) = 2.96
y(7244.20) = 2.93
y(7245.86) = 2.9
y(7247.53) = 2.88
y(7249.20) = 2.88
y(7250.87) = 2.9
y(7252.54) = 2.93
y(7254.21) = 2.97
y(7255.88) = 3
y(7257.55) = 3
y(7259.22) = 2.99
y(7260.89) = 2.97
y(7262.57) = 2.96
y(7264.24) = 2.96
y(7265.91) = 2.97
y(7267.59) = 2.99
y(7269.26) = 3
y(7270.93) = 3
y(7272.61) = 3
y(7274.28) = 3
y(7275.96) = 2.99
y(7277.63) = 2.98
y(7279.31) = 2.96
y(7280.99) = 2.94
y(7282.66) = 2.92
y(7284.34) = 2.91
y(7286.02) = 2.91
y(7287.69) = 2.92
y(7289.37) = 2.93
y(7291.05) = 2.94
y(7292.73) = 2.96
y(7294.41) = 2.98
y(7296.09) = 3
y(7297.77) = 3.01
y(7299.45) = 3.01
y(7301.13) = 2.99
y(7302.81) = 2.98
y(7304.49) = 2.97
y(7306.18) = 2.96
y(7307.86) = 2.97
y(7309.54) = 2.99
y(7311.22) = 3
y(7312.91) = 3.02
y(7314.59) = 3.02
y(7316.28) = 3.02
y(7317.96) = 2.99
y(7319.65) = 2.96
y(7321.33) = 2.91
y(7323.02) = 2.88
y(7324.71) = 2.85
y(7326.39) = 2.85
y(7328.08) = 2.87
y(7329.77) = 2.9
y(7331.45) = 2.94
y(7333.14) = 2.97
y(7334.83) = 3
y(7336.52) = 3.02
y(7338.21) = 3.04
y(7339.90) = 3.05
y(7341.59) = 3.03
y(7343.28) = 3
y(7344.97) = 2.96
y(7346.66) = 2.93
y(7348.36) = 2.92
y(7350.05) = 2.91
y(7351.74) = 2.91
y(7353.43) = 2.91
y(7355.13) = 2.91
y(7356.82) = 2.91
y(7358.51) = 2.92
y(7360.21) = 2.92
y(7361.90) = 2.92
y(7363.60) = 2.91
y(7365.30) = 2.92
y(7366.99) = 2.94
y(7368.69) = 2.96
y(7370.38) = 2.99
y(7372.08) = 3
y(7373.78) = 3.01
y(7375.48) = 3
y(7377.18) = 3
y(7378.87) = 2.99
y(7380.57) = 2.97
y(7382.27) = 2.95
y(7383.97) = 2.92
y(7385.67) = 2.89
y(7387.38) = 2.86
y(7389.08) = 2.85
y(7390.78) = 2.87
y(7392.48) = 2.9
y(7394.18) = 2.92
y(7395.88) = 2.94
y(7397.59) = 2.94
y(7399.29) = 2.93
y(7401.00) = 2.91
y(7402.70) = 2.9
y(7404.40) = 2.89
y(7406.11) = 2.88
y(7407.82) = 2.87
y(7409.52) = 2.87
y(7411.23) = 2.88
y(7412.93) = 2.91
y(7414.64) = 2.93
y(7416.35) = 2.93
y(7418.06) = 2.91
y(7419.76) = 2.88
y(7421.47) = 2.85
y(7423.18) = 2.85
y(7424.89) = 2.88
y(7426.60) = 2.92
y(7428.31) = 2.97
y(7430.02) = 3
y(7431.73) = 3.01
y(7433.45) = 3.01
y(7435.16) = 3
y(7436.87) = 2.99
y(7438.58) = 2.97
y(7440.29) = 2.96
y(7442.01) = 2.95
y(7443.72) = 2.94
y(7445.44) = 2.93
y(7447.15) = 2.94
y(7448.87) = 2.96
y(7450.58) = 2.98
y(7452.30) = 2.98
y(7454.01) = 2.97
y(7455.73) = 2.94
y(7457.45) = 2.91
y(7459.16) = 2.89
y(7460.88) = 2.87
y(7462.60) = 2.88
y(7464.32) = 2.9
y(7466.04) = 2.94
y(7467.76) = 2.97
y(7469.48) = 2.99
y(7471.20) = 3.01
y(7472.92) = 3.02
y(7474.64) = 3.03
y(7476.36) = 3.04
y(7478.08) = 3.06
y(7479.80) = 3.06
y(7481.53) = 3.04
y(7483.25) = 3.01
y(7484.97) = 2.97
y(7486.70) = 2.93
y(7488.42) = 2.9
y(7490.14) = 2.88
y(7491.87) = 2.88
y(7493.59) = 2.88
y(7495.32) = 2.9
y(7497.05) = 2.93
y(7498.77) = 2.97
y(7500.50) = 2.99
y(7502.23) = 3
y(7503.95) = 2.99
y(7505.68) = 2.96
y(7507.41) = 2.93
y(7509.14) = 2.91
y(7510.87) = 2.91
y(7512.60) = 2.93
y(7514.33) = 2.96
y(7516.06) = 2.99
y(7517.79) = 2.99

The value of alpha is 0.51 AA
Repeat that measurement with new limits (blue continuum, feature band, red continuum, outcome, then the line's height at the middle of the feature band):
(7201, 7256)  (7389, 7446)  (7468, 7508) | 0.7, 2.96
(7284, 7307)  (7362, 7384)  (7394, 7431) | -0.3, 2.93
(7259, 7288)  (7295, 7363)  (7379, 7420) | -0.4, 2.94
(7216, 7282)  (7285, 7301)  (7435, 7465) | -0.1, 2.95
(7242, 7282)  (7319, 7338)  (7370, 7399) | 0.1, 2.95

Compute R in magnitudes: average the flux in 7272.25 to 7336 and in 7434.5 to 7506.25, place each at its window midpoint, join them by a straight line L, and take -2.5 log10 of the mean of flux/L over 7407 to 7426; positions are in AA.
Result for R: 0.03 mag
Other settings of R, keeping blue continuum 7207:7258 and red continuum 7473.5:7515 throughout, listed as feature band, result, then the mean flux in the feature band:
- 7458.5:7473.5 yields 0.01 mag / 2.94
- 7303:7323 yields -0.02 mag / 2.98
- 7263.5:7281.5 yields -0.02 mag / 2.98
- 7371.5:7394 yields 0.00 mag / 2.94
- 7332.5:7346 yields -0.03 mag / 3.01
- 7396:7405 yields 0.01 mag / 2.92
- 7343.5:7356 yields 0.00 mag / 2.93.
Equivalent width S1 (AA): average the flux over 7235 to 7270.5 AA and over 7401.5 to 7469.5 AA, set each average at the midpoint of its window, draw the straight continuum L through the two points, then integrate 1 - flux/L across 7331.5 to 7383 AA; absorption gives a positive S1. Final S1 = -0.4 AA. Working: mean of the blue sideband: 2.96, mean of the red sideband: 2.93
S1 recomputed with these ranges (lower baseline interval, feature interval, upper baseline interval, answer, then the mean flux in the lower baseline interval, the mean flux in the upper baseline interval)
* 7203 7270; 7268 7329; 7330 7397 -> -0.5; 2.93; 2.95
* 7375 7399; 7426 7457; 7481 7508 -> -0.3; 2.93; 2.95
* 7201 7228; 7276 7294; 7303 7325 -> 0.0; 2.88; 2.97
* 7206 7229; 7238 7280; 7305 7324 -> -0.6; 2.88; 2.97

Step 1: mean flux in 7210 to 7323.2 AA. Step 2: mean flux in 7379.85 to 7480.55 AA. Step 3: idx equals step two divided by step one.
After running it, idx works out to 1.0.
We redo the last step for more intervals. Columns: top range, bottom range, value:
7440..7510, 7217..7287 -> 1.00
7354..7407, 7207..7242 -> 1.01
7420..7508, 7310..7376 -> 1.00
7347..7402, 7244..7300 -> 0.99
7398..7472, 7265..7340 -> 0.99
